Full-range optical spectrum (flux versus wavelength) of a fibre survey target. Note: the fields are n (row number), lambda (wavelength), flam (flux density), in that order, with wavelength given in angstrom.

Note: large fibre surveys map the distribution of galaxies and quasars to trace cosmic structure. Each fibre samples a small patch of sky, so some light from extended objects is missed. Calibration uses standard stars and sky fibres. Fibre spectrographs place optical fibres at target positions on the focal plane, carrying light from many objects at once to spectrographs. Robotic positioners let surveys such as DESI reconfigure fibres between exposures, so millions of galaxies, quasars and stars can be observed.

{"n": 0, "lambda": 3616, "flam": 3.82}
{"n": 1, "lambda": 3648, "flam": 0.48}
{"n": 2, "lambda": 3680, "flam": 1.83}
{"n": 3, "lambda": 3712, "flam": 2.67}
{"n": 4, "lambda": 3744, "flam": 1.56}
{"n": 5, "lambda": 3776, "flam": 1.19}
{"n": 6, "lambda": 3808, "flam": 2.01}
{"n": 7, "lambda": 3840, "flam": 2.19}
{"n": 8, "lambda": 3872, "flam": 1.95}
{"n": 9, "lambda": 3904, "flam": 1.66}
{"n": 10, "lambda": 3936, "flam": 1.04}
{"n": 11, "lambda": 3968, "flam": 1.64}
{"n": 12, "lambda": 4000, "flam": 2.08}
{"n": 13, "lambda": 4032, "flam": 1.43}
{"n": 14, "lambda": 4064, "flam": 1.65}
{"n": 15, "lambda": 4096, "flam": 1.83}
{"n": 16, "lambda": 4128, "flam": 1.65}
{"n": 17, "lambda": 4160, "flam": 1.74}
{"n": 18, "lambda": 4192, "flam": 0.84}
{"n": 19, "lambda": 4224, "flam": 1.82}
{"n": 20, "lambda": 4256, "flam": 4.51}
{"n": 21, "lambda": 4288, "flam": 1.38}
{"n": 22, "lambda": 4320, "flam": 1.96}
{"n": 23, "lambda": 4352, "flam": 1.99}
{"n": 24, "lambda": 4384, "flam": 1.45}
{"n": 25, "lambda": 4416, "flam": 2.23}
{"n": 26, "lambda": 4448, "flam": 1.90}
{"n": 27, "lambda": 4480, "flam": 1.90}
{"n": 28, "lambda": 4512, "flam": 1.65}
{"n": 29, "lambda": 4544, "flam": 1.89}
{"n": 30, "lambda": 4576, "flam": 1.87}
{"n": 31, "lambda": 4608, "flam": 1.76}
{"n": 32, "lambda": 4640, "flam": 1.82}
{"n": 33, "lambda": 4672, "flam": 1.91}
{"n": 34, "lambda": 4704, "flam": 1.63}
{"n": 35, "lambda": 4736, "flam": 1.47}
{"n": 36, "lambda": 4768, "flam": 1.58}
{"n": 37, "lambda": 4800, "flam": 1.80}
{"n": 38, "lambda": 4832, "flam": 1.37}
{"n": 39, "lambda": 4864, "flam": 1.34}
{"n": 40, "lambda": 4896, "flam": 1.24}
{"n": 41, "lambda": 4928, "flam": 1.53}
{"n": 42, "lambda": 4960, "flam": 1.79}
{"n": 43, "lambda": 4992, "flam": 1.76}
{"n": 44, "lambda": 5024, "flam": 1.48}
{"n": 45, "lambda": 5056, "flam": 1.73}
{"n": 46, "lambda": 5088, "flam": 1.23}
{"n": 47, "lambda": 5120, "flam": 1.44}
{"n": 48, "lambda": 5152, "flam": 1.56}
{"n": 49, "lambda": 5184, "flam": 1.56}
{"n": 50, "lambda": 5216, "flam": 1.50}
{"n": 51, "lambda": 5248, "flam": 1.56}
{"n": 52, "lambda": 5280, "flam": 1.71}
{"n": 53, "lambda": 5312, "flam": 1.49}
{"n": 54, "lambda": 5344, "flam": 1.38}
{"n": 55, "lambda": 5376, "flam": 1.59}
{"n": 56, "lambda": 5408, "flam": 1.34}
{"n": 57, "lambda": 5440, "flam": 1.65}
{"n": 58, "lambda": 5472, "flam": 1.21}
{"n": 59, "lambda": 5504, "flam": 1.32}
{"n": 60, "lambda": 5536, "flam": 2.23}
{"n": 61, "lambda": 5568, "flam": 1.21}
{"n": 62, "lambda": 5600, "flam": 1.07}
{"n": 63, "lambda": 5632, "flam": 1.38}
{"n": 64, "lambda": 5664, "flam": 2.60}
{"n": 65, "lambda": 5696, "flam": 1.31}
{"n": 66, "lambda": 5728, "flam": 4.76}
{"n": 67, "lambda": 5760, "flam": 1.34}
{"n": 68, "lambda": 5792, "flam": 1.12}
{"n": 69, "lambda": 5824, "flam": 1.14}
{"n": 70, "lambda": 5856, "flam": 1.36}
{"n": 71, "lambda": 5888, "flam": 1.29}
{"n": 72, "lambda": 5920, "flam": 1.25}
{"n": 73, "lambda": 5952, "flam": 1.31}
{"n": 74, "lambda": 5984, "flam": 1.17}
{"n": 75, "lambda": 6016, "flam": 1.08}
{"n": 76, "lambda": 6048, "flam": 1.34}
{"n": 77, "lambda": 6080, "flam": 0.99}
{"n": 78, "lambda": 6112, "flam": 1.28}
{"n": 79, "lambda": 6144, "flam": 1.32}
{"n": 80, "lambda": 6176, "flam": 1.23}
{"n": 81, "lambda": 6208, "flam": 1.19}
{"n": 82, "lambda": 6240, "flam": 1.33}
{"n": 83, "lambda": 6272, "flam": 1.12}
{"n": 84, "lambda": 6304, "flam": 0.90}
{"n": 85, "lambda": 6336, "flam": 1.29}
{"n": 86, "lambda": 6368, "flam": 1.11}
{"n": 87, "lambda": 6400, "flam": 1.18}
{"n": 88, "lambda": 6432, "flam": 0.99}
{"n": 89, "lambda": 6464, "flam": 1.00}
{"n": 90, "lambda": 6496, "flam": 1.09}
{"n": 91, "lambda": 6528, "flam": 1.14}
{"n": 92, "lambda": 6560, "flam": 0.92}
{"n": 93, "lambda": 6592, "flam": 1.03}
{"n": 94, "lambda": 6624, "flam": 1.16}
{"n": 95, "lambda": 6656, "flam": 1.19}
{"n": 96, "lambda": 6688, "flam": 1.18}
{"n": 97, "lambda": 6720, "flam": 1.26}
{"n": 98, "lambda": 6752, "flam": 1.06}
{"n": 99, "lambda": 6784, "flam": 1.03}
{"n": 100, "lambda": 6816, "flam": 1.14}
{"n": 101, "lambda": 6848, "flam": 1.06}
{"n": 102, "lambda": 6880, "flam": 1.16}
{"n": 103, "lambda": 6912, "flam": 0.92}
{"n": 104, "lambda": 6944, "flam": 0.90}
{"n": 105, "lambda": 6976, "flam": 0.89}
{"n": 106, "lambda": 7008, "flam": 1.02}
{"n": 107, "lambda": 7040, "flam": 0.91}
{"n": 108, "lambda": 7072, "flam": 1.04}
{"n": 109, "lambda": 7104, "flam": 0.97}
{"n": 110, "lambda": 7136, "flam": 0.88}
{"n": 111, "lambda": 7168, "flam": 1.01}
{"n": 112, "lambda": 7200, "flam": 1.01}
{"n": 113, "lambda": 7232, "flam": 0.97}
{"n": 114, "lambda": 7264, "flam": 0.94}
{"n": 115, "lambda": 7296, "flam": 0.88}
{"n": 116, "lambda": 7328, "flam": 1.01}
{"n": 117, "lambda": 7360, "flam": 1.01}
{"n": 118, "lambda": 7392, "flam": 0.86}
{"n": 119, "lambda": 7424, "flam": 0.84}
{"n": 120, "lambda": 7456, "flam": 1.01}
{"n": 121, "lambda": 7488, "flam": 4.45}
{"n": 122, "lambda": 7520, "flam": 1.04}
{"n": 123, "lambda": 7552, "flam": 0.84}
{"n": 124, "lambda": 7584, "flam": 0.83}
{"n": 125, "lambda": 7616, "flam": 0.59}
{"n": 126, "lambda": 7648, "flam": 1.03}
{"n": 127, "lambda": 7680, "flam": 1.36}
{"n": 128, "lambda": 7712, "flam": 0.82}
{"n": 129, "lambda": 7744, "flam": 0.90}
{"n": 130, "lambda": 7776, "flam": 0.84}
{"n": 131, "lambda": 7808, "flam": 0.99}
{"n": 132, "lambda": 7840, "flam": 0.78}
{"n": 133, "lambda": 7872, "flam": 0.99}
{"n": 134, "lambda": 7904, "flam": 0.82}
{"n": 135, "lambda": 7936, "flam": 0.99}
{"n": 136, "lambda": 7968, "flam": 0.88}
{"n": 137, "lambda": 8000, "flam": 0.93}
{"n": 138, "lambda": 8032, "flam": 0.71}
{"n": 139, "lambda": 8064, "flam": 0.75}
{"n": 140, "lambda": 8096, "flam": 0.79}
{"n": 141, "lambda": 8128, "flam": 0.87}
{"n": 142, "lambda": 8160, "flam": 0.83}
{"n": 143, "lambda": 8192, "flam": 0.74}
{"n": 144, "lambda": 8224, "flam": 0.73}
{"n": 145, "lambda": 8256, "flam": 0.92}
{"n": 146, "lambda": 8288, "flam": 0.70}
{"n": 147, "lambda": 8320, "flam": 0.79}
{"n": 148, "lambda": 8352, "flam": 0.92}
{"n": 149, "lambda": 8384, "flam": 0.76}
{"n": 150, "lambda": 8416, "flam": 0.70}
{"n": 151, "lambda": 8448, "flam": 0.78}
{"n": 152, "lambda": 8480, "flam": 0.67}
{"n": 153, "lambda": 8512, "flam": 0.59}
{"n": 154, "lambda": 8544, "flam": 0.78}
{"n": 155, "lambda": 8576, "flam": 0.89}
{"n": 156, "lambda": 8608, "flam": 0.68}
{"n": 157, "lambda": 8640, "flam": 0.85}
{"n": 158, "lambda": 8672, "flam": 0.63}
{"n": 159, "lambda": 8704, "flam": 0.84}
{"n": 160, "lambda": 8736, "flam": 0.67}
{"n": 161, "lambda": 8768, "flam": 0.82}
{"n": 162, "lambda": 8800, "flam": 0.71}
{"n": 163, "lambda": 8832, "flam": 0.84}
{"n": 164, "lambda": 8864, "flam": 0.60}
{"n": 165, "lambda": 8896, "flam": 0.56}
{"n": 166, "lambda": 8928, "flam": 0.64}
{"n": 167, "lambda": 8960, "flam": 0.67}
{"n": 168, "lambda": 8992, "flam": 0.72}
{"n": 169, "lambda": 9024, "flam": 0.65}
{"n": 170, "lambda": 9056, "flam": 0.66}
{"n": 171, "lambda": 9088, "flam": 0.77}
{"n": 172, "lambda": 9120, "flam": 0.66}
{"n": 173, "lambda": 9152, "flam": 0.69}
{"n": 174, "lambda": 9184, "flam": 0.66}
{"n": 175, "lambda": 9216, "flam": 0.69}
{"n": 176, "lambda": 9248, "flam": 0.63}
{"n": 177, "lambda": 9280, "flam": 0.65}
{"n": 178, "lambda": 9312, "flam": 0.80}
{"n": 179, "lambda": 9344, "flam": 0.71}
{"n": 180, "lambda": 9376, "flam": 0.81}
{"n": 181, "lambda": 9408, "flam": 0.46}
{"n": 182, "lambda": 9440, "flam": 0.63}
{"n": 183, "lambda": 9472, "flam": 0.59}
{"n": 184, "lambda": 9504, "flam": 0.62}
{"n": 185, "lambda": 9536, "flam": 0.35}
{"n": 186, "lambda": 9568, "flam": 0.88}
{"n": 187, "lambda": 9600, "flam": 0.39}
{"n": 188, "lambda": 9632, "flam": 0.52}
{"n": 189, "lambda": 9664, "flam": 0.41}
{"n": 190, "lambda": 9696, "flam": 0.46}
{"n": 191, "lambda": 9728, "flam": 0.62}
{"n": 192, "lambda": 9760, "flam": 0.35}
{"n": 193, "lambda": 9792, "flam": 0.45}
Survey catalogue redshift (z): 0.141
